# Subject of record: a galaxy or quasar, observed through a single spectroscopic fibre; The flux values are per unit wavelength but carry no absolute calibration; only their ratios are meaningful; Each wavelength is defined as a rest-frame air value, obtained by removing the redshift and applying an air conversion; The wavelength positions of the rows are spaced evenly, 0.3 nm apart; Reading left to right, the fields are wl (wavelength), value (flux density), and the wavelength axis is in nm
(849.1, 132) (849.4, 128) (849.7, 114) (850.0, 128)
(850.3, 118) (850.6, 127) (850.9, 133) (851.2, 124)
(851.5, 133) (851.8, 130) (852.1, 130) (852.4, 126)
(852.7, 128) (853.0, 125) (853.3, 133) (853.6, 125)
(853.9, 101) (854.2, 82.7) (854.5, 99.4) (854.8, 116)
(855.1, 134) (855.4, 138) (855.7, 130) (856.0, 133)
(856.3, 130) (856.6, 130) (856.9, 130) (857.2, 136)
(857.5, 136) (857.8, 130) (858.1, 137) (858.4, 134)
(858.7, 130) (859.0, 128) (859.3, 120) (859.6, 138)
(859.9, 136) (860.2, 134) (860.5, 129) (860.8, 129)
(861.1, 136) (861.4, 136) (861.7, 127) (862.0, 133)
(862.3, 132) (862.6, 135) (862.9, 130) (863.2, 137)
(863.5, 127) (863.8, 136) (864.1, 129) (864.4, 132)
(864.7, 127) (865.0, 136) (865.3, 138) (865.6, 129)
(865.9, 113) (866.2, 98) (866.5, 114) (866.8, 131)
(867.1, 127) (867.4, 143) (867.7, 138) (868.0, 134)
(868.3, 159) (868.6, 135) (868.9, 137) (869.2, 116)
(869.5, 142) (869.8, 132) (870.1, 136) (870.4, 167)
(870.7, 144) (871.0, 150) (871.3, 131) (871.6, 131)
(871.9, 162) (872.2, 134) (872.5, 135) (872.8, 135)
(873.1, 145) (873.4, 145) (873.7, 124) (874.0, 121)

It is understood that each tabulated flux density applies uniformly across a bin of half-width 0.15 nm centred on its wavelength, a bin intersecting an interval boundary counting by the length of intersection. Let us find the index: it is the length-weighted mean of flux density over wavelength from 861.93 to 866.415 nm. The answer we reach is 129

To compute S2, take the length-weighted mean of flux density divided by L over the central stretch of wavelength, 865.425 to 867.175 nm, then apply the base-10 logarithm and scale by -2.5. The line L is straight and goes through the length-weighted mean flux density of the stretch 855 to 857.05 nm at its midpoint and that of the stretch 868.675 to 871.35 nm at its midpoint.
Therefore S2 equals 0.16 mag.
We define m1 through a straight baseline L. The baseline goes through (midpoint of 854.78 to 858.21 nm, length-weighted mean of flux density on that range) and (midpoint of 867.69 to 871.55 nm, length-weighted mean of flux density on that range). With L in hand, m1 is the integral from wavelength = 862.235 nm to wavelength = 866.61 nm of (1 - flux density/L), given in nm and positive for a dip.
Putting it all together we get 0.30 nm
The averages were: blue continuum 132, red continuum 140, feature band 128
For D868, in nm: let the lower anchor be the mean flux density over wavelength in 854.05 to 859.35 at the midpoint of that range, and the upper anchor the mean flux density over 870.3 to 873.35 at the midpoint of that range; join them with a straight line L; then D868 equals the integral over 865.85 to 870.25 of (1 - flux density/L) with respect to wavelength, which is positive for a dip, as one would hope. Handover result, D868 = 0.26 nm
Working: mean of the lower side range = 126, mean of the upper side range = 143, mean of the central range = 131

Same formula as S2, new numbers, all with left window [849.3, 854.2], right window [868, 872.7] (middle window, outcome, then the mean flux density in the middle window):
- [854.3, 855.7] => 0.05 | 121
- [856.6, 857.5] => -0.04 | 133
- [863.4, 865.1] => 0.03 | 131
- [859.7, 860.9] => -0.01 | 132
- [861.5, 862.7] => 0.01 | 132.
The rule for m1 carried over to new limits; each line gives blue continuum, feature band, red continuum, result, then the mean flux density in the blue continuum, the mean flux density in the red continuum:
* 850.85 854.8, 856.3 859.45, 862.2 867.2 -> -0.19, 120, 128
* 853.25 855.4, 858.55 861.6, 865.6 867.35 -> -0.40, 114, 119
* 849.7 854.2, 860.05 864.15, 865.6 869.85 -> -0.14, 124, 130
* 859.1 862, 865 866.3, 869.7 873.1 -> 0.14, 132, 142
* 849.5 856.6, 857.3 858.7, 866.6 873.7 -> -0.06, 124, 139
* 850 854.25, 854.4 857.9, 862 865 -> -0.06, 124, 132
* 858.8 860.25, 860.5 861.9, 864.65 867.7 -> -0.02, 131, 126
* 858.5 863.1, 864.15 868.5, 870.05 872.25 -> 0.28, 132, 145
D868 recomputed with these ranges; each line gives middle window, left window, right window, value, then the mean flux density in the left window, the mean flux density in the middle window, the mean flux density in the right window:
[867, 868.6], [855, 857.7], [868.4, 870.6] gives -0.03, 133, 140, 138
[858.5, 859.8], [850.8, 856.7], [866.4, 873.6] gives -0.01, 124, 129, 139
